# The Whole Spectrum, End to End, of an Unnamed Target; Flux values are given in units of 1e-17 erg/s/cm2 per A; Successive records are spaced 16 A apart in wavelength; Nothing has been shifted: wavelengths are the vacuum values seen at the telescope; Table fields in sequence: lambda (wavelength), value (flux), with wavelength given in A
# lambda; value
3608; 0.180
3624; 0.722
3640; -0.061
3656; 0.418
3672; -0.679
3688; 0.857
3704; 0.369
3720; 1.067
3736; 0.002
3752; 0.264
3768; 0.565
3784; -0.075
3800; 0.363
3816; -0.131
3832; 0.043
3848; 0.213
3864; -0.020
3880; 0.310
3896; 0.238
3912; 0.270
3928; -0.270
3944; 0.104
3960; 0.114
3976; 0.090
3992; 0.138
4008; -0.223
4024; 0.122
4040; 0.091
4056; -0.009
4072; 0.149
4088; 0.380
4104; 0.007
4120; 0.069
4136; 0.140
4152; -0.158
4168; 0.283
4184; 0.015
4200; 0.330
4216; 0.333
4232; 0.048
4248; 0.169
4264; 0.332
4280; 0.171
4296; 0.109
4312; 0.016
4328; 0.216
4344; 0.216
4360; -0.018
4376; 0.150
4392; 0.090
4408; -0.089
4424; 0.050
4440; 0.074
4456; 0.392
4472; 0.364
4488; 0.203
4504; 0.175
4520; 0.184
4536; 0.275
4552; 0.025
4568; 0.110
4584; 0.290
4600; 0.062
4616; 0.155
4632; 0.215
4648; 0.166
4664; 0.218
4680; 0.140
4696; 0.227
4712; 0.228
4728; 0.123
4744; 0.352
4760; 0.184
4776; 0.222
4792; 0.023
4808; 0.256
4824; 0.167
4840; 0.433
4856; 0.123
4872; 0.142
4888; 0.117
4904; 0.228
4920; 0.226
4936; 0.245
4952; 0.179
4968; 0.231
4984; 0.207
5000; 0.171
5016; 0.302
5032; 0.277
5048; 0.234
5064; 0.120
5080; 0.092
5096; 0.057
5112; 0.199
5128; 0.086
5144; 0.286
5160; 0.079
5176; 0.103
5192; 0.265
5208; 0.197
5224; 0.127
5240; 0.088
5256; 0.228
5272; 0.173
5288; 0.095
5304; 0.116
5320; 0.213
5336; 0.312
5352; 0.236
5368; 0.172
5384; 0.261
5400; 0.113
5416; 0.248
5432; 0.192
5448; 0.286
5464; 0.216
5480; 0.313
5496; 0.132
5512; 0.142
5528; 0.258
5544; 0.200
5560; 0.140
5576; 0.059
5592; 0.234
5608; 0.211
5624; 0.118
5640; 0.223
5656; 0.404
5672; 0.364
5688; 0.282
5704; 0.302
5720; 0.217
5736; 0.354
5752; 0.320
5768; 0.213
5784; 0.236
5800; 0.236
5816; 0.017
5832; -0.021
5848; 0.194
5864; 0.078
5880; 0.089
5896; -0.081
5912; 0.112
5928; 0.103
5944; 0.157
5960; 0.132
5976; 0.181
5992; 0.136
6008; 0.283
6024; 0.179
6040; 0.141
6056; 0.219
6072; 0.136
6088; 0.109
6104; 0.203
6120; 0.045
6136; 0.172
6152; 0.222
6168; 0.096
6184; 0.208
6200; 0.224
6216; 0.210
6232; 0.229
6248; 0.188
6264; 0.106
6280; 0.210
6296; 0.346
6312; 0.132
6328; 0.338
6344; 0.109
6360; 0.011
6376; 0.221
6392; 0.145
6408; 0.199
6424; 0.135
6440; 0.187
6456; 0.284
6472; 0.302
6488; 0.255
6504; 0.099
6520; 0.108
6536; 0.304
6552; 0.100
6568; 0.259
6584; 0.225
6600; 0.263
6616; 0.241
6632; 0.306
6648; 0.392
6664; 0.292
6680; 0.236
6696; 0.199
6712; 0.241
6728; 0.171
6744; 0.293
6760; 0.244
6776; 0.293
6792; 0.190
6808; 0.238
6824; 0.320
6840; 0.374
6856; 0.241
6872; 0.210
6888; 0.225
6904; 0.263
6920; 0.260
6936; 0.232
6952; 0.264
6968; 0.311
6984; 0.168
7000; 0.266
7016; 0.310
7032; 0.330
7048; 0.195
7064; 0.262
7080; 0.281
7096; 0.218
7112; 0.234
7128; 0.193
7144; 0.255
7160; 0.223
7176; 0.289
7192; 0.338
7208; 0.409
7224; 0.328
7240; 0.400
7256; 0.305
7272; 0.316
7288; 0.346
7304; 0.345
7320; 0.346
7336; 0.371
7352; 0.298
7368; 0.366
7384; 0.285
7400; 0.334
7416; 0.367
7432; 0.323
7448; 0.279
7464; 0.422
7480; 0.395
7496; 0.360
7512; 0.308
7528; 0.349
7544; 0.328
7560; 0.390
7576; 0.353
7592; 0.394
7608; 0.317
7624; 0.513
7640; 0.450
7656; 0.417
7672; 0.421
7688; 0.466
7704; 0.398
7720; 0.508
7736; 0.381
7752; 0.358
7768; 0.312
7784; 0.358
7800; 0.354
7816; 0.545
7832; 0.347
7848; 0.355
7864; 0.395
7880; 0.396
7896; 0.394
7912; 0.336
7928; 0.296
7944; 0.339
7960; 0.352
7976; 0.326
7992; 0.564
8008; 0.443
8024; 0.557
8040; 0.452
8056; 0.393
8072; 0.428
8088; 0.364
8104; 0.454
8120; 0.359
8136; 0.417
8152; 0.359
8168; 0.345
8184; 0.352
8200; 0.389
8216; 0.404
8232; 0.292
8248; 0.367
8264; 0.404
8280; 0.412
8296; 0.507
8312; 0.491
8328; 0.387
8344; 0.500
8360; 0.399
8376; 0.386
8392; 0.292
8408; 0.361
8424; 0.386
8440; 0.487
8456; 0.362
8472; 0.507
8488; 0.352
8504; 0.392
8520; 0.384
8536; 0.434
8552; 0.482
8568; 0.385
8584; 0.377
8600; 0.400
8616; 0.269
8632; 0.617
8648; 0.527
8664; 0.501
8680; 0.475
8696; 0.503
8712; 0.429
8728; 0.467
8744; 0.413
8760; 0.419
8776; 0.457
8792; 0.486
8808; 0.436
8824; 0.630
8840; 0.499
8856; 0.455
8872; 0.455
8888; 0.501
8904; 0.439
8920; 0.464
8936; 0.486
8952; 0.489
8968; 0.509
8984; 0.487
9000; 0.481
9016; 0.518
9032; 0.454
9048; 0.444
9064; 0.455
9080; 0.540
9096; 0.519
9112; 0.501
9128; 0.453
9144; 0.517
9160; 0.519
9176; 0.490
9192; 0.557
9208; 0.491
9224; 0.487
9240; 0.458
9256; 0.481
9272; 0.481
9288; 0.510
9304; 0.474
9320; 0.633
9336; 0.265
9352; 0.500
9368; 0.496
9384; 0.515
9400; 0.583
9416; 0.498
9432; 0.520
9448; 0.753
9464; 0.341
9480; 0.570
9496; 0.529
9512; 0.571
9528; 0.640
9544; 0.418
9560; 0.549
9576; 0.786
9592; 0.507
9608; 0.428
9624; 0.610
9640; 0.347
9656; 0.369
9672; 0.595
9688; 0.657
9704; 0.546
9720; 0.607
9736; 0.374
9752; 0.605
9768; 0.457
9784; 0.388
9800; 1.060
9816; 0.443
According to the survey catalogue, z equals 0.635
